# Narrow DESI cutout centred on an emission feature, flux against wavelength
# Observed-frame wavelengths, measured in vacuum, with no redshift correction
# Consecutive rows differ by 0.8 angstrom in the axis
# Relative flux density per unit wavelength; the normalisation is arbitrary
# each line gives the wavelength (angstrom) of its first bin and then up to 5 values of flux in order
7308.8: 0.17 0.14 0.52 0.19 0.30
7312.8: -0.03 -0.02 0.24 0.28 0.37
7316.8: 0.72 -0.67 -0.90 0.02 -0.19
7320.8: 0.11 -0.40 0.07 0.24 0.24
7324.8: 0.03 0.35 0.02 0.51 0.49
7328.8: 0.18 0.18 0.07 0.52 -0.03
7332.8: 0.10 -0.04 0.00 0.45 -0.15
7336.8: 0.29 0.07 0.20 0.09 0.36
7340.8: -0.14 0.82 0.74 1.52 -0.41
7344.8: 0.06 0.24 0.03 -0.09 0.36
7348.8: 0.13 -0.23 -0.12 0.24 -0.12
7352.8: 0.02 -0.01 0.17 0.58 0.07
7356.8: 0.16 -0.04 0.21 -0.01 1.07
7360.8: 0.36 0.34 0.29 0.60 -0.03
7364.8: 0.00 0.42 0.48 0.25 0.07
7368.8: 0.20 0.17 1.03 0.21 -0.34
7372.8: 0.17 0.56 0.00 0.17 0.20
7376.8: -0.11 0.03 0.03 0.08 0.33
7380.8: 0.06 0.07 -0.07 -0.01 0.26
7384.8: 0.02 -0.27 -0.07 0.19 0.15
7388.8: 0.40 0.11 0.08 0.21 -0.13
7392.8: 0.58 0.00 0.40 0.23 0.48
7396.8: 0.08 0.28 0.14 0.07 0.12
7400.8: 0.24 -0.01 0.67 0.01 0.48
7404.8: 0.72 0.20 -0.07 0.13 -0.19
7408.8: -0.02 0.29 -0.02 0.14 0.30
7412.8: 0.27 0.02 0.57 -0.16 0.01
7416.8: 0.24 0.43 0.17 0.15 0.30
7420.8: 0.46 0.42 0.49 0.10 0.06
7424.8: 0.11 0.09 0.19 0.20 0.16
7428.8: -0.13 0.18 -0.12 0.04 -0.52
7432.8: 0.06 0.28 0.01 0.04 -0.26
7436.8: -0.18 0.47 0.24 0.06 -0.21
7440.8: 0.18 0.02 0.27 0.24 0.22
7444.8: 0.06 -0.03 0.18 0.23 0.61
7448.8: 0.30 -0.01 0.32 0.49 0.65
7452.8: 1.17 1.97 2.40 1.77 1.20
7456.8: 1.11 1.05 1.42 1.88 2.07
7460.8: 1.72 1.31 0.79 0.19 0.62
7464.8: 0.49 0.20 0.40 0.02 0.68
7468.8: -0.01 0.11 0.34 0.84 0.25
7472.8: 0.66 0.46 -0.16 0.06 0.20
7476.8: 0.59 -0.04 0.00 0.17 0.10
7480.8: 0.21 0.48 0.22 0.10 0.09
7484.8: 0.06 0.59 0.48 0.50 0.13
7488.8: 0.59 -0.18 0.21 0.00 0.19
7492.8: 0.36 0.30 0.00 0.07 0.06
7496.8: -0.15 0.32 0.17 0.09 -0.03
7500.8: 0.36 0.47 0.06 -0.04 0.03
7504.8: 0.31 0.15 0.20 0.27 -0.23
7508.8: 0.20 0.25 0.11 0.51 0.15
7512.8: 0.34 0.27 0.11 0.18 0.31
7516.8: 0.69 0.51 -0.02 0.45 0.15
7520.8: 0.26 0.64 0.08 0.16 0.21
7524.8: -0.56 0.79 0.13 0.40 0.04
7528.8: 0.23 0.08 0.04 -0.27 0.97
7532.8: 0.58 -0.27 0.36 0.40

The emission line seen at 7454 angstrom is [O II] 3727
